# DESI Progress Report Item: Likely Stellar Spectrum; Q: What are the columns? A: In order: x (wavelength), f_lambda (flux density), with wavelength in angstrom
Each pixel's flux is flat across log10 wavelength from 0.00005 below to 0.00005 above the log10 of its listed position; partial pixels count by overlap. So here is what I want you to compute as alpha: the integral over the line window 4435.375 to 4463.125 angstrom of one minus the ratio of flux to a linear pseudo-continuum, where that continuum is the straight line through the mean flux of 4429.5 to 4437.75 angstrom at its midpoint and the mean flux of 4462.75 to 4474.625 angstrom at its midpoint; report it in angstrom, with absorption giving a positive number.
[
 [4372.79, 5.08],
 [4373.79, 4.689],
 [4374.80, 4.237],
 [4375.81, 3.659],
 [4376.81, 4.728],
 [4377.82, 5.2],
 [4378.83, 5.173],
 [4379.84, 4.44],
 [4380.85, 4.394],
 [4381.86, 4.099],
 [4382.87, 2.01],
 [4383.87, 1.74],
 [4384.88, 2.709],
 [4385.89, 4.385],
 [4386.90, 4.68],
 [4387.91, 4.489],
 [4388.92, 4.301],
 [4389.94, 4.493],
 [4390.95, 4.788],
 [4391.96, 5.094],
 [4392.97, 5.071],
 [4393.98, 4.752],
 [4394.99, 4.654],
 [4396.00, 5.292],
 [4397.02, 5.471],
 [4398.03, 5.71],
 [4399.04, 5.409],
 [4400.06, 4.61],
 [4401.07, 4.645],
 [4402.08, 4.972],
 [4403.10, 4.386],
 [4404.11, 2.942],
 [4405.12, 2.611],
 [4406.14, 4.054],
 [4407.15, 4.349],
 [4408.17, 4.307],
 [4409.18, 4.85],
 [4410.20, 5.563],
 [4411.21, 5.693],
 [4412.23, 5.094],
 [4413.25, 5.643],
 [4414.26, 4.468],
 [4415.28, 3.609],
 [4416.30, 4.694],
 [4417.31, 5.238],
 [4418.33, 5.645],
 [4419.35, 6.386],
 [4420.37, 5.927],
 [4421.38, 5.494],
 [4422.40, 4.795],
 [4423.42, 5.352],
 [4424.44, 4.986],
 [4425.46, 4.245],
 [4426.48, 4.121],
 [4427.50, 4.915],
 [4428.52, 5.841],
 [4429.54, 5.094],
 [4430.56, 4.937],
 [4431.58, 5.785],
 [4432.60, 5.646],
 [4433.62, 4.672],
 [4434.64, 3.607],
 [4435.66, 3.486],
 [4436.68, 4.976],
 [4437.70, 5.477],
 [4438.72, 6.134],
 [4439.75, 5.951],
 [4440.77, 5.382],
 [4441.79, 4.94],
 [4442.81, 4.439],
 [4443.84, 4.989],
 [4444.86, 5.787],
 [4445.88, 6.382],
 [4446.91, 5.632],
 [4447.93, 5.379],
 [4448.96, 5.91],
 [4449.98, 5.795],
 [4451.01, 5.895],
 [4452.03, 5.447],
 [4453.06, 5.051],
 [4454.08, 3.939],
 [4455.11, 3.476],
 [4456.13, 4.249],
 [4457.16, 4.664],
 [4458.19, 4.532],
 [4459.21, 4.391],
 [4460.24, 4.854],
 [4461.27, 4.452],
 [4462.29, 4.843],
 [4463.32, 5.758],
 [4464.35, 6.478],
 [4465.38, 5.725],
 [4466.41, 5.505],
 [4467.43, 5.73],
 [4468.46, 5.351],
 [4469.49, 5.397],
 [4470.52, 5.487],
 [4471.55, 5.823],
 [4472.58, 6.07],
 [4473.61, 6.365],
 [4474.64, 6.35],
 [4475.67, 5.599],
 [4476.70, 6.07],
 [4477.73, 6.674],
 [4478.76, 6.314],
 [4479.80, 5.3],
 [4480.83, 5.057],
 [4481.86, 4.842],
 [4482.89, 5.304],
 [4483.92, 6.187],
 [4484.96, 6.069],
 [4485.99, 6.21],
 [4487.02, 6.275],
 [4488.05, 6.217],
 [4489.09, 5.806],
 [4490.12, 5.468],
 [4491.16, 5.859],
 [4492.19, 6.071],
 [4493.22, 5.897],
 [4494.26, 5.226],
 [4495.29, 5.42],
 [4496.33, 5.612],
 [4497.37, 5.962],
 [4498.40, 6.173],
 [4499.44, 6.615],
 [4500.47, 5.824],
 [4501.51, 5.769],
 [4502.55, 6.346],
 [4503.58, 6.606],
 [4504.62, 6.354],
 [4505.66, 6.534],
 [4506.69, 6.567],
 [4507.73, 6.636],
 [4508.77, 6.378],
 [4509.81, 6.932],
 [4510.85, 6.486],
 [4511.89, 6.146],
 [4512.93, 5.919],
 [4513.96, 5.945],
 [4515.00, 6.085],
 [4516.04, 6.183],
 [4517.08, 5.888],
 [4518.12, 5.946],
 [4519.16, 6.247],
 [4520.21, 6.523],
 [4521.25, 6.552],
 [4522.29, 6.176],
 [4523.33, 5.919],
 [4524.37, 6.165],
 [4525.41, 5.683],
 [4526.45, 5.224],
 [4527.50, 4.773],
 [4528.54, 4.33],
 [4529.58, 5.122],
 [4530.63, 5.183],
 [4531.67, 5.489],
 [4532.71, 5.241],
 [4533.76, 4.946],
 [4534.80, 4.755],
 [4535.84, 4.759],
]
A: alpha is 0.8 angstrom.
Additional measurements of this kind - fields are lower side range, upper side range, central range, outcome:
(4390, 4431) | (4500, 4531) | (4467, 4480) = -0.8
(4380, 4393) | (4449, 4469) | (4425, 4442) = -1.1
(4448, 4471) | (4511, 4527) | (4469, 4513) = -3.0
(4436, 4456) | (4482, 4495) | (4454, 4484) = 1.2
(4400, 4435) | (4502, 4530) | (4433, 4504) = -0.3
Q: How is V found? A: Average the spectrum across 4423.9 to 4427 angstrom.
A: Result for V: 4.45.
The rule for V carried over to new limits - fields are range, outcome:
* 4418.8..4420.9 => 6.15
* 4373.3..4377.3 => 4.33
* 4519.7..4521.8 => 6.54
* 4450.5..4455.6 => 4.77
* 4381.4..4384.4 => 2.6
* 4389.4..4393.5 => 4.85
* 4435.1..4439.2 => 5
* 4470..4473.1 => 5.79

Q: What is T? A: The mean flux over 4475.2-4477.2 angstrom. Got 5.84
